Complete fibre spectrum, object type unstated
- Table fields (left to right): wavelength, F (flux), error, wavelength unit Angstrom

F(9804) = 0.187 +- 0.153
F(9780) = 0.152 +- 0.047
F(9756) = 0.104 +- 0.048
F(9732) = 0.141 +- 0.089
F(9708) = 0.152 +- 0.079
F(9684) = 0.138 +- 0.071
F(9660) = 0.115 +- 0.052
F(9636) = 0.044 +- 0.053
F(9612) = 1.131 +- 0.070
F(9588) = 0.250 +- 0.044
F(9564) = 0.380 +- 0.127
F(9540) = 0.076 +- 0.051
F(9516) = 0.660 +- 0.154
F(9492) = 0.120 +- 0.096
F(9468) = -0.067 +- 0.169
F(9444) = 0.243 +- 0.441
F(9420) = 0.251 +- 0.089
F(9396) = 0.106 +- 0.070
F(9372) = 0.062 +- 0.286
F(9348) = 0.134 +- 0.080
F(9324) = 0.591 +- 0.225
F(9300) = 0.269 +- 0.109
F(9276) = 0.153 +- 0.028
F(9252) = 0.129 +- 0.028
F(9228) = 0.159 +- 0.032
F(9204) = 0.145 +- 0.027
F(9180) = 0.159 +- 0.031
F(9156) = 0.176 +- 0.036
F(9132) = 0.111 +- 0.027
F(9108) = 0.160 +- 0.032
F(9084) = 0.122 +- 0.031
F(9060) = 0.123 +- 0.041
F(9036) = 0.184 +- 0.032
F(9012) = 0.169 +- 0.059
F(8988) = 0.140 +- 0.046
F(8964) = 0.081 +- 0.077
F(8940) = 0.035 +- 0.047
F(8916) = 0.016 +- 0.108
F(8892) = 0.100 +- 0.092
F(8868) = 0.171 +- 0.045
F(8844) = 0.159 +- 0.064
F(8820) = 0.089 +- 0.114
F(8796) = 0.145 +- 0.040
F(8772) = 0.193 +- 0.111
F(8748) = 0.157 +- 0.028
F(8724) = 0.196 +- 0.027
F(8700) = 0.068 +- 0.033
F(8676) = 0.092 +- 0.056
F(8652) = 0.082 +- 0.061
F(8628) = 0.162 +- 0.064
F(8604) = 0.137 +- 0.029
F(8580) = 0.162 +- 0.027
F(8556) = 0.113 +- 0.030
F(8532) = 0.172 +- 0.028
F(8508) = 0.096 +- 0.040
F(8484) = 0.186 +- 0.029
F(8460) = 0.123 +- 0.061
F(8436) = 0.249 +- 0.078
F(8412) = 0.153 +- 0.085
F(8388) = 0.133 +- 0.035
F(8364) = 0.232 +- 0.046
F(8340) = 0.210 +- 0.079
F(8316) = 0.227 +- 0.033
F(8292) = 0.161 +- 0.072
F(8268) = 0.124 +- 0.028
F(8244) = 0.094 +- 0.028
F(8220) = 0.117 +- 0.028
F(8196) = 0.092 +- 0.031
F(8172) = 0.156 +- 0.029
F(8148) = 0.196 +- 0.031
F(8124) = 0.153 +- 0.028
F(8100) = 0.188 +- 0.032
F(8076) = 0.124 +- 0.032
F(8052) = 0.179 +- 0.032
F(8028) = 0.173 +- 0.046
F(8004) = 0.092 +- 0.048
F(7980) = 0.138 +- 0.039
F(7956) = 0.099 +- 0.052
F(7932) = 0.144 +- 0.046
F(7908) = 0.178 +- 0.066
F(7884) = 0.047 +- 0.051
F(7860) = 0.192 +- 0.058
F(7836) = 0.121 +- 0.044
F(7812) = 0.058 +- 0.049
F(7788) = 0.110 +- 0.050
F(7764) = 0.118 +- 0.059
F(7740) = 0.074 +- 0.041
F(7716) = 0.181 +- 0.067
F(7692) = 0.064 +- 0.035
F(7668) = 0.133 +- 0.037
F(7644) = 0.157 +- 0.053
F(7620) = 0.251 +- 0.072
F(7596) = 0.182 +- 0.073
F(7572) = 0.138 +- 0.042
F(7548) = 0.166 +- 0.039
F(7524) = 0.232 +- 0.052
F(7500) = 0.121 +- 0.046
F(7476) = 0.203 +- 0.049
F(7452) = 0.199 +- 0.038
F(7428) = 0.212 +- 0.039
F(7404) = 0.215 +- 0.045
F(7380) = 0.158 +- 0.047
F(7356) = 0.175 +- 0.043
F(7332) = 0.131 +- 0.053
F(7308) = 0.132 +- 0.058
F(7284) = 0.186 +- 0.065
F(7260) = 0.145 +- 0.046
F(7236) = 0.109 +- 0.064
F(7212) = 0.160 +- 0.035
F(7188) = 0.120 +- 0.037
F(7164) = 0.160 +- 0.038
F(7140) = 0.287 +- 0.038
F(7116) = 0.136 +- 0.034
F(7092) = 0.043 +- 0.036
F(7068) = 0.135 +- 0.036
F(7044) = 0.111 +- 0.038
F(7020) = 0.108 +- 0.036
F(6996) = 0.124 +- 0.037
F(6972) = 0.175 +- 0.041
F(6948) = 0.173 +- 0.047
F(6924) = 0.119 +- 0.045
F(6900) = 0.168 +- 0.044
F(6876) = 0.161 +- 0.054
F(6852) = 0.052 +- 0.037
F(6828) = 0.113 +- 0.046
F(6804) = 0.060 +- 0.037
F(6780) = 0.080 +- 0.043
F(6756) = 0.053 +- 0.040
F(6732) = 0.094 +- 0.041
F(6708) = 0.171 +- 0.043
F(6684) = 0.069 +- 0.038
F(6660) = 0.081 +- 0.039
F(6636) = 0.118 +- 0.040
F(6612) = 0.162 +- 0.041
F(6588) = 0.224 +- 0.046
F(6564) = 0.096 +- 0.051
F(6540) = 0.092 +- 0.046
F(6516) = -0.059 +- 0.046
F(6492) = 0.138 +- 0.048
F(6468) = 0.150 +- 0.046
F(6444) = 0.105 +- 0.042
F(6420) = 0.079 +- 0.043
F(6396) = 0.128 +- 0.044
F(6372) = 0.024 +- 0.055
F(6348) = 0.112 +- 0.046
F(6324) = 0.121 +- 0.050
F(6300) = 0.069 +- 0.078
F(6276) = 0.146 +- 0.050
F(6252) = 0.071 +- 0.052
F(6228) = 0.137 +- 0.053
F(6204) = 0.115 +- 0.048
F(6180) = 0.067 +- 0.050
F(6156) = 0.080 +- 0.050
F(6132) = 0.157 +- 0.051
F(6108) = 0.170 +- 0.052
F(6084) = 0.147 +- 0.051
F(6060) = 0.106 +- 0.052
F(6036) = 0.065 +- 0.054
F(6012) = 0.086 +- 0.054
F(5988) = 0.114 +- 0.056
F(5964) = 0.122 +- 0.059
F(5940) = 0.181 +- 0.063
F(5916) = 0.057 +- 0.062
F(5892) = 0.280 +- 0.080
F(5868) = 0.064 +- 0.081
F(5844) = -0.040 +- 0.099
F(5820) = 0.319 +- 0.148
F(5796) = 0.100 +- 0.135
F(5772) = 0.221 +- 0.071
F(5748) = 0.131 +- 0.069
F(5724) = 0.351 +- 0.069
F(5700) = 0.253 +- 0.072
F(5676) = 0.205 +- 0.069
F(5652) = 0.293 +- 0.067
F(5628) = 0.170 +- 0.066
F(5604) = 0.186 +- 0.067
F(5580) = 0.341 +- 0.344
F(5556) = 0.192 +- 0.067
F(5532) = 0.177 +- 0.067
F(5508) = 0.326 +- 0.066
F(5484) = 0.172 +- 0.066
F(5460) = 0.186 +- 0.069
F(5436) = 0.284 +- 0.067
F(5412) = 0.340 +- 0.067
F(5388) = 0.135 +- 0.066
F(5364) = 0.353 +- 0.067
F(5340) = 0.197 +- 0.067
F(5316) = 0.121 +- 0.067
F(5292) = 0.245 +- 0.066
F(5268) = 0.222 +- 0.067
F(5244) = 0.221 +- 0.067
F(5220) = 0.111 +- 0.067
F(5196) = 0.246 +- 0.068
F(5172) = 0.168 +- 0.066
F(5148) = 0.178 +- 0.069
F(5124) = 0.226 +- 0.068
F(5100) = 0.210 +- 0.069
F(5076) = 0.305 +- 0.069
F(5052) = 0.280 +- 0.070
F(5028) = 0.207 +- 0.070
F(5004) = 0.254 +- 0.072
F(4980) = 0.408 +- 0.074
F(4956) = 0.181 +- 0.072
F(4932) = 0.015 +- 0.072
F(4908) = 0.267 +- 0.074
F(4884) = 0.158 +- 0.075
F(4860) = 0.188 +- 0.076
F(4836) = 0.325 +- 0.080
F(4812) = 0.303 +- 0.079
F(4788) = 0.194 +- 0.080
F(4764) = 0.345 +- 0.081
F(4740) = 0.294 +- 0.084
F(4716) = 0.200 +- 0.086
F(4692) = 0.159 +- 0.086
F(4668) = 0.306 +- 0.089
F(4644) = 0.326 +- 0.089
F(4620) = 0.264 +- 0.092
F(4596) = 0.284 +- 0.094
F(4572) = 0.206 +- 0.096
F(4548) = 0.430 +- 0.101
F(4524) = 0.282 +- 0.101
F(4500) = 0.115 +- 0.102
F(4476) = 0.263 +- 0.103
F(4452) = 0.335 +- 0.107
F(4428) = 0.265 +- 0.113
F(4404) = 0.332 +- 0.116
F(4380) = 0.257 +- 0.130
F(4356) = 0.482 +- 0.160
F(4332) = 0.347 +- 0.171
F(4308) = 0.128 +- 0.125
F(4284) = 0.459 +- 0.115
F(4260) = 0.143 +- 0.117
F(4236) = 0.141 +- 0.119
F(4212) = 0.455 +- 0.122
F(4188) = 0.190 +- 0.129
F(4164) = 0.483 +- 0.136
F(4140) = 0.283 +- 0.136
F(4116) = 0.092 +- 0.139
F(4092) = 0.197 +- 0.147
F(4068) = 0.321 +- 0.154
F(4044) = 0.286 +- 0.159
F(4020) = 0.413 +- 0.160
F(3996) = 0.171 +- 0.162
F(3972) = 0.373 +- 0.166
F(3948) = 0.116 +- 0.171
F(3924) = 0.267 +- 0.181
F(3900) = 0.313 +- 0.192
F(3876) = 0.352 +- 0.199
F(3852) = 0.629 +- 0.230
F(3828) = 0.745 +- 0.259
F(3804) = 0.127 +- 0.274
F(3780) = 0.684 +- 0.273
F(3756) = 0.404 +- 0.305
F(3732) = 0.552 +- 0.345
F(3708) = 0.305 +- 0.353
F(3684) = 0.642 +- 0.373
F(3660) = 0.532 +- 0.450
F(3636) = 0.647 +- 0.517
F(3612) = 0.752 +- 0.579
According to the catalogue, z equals 0.917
